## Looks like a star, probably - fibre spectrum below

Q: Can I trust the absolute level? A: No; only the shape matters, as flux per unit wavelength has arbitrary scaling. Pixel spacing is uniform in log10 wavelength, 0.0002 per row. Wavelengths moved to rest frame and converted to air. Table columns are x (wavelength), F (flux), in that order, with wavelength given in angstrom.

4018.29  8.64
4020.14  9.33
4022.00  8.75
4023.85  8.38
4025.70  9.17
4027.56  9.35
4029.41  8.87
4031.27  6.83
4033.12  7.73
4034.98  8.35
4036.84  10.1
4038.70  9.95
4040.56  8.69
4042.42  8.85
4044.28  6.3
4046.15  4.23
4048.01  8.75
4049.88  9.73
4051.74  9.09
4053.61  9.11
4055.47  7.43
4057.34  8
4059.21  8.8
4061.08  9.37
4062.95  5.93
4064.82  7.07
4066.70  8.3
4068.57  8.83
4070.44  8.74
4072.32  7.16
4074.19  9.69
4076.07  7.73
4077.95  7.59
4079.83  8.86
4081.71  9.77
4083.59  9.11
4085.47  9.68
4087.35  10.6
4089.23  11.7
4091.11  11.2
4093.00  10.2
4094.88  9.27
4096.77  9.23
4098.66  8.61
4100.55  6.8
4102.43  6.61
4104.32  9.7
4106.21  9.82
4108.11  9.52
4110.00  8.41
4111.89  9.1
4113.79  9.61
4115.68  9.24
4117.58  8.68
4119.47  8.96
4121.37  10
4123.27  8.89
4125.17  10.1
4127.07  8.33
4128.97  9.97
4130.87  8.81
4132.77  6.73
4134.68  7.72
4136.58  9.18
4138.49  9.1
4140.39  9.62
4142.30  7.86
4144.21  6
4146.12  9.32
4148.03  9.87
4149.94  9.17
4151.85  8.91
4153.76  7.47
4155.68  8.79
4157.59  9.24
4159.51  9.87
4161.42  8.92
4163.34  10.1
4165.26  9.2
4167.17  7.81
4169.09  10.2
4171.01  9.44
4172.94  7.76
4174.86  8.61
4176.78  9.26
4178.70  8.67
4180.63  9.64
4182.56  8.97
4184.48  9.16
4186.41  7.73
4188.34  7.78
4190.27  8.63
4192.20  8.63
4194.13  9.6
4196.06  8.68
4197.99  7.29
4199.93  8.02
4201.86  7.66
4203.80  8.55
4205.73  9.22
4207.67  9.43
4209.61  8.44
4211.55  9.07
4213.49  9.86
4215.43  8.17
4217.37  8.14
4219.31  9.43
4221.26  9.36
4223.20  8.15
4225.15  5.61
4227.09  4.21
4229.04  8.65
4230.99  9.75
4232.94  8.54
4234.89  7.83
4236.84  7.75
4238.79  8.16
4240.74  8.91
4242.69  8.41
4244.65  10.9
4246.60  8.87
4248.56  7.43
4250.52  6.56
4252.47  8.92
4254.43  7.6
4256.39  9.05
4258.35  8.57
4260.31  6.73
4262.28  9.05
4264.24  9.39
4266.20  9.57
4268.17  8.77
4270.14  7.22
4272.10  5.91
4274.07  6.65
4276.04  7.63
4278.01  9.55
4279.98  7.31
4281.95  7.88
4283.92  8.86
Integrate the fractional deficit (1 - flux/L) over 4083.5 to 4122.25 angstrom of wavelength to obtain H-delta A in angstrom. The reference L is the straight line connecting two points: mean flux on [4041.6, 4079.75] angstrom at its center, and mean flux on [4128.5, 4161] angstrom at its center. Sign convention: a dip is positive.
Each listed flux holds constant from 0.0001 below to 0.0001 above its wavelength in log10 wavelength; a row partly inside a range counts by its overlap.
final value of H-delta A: -4.55 angstrom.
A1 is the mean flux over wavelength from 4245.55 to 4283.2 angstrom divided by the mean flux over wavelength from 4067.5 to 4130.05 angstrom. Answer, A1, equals 0.9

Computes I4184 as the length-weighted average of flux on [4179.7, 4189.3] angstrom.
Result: 8.65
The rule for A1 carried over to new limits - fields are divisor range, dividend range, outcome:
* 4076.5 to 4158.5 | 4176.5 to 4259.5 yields 0.94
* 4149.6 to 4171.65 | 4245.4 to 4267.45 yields 0.92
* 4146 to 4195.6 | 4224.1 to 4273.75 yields 0.90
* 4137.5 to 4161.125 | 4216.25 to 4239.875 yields 0.91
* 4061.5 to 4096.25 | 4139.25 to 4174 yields 0.99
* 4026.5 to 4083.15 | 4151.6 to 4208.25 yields 1.05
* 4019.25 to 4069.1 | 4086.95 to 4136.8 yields 1.10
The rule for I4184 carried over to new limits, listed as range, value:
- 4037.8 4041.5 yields 9.32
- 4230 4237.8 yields 8.47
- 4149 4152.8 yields 9.04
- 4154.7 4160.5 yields 9.29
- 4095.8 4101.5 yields 8.21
